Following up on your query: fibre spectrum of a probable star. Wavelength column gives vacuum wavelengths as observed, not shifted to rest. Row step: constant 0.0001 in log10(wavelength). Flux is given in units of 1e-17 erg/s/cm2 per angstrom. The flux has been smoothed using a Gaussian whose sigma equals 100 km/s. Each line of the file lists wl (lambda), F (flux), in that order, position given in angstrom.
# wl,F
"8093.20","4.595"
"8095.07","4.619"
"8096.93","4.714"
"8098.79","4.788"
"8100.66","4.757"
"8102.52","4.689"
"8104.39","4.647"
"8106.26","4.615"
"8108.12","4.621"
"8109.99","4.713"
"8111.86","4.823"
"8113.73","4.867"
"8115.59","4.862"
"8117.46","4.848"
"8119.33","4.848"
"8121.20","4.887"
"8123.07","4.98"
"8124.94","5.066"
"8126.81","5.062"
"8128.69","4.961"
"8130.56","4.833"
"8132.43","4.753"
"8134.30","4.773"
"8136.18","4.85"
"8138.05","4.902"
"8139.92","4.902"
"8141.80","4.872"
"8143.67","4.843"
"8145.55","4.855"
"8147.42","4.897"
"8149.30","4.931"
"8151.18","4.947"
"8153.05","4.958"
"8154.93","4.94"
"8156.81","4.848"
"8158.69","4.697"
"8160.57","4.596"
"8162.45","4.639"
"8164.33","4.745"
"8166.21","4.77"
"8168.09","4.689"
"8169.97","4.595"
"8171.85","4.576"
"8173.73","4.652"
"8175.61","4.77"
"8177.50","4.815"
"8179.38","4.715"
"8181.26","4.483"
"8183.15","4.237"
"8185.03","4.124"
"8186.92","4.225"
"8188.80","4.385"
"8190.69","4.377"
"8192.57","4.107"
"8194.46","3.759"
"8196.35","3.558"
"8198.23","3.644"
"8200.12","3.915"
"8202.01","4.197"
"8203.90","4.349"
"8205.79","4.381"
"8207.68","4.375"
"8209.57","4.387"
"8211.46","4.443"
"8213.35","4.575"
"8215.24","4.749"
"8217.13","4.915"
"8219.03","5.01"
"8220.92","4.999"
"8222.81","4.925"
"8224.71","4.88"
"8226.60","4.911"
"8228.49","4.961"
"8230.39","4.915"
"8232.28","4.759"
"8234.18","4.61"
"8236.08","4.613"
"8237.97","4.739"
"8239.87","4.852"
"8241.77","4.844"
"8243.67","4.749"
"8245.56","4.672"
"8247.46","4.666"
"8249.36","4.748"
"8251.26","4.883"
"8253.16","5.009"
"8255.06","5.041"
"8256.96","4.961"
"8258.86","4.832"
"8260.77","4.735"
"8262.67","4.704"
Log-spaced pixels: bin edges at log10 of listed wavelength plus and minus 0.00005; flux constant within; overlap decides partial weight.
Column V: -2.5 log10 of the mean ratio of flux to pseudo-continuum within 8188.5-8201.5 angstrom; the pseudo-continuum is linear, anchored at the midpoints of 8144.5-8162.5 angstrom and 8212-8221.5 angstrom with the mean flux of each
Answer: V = 0.22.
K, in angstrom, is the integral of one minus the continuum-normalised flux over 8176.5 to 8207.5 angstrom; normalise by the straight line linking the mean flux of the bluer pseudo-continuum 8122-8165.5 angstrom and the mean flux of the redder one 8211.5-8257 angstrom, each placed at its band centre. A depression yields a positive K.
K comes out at 4.04 angstrom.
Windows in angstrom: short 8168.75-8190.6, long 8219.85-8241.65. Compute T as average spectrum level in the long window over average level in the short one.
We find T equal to 1.1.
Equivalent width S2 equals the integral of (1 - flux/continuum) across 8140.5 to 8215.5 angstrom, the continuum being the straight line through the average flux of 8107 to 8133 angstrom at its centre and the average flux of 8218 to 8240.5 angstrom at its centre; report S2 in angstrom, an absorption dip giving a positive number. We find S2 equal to 5.3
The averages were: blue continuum 4.87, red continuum 4.85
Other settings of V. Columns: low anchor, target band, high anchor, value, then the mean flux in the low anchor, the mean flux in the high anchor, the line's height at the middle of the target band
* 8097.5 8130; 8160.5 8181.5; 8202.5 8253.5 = 0.02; 4.82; 4.73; 4.78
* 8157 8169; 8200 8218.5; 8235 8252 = 0.06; 4.7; 4.75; 4.73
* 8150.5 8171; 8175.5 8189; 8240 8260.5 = 0.08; 4.76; 4.84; 4.78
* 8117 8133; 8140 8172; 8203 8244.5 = 0.01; 4.92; 4.72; 4.86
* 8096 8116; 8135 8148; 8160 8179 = -0.04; 4.73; 4.69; 4.71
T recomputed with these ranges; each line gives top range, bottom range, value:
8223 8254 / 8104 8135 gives 0.99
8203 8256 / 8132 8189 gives 1.01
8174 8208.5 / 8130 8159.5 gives 0.87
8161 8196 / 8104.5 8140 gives 0.92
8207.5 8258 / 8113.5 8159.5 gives 0.98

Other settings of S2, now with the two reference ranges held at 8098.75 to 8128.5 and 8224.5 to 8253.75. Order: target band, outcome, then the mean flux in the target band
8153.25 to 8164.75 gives 0.13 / 4.75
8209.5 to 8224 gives 0.08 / 4.77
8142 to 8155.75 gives -0.27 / 4.91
